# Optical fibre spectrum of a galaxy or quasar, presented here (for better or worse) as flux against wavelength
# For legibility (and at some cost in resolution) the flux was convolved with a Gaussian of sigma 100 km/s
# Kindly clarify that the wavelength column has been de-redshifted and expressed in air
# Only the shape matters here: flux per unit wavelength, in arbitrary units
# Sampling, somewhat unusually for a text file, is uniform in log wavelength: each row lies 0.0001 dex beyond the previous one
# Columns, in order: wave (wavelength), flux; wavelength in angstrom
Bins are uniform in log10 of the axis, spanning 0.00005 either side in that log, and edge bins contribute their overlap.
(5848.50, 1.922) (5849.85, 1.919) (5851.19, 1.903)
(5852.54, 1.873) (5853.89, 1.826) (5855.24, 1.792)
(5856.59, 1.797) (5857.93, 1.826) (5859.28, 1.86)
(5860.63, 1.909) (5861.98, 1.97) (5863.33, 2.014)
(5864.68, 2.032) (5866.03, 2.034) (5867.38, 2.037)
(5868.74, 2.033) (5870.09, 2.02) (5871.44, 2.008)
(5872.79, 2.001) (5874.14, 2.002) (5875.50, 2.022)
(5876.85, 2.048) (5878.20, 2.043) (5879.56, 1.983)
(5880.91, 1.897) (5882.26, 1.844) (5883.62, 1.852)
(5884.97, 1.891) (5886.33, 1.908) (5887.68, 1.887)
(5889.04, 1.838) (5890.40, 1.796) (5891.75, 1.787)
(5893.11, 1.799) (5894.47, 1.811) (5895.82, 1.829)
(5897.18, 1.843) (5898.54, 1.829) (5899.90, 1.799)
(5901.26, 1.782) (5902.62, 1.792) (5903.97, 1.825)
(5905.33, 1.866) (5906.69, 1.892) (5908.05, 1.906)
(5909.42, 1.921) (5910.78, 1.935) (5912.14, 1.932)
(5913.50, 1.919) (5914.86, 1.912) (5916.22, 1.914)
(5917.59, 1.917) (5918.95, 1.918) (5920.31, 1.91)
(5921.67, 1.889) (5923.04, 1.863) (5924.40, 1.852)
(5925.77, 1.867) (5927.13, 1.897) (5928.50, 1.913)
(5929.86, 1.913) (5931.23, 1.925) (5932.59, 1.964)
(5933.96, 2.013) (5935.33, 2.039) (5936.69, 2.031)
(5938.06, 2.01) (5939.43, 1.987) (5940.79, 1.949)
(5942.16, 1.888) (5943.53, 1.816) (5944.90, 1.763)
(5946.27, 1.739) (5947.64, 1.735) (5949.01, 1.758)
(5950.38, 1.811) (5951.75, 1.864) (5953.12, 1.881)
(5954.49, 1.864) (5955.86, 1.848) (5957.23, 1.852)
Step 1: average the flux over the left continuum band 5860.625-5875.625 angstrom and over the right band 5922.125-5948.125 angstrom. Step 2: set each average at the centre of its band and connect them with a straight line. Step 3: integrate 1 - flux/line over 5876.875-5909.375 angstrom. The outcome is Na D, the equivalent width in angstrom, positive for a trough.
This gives 1.80 angstrom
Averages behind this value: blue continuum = 2.01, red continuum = 1.9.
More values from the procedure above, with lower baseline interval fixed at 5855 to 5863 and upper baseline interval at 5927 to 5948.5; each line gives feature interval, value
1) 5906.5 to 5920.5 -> -0.1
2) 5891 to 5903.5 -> 0.5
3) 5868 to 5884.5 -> -0.9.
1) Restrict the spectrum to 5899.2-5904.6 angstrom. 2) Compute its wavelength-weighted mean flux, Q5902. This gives 1.8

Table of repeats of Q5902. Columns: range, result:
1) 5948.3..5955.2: 1.84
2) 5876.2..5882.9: 1.96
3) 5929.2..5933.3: 1.93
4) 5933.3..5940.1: 2.02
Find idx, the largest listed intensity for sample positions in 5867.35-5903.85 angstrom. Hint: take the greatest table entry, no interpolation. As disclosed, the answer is 2.048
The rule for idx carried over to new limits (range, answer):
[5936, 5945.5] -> 2.031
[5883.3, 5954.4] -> 2.039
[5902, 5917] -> 1.935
